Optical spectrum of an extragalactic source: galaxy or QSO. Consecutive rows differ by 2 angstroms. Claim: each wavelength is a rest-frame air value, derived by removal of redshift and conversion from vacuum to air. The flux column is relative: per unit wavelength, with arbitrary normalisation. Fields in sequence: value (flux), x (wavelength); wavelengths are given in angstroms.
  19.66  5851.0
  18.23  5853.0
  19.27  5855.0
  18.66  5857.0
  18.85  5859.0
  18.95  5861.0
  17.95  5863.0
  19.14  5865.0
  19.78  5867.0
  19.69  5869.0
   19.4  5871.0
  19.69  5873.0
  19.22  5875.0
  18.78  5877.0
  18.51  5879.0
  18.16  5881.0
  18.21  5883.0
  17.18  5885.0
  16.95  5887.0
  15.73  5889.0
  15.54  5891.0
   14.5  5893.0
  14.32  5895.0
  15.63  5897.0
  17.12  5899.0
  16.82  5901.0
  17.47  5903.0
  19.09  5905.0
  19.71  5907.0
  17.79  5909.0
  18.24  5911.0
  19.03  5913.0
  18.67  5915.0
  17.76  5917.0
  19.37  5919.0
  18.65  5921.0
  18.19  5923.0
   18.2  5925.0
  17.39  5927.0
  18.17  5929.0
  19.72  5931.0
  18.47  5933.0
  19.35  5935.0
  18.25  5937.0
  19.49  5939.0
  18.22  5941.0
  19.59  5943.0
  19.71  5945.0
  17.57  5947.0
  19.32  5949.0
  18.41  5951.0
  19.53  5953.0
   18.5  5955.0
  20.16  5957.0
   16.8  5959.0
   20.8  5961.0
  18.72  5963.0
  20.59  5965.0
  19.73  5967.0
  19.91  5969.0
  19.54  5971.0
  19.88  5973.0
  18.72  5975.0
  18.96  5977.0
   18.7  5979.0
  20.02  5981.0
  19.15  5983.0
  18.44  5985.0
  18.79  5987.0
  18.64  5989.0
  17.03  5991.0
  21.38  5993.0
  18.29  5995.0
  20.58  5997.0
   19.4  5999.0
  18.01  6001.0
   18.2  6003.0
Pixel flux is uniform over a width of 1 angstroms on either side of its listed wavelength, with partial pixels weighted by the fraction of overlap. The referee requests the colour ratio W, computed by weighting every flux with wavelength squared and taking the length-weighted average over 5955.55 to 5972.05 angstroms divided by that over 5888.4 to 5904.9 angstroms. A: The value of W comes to 1.24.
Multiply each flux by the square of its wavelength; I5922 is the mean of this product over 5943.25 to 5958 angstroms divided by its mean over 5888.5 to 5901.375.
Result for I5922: 1.2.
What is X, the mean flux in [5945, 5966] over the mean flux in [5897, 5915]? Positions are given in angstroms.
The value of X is 1.06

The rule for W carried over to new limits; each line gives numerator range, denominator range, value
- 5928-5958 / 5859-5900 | 1.09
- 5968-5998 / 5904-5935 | 1.06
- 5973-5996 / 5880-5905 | 1.18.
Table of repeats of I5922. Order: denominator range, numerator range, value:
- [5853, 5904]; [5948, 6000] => 1.11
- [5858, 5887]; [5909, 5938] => 1.00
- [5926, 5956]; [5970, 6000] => 1.04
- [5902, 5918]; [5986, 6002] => 1.06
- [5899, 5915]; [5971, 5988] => 1.07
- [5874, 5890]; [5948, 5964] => 1.09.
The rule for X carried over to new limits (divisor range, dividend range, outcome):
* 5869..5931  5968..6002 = 1.07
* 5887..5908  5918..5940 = 1.12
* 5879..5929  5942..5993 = 1.09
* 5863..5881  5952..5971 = 1.01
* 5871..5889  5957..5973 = 1.07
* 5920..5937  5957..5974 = 1.06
